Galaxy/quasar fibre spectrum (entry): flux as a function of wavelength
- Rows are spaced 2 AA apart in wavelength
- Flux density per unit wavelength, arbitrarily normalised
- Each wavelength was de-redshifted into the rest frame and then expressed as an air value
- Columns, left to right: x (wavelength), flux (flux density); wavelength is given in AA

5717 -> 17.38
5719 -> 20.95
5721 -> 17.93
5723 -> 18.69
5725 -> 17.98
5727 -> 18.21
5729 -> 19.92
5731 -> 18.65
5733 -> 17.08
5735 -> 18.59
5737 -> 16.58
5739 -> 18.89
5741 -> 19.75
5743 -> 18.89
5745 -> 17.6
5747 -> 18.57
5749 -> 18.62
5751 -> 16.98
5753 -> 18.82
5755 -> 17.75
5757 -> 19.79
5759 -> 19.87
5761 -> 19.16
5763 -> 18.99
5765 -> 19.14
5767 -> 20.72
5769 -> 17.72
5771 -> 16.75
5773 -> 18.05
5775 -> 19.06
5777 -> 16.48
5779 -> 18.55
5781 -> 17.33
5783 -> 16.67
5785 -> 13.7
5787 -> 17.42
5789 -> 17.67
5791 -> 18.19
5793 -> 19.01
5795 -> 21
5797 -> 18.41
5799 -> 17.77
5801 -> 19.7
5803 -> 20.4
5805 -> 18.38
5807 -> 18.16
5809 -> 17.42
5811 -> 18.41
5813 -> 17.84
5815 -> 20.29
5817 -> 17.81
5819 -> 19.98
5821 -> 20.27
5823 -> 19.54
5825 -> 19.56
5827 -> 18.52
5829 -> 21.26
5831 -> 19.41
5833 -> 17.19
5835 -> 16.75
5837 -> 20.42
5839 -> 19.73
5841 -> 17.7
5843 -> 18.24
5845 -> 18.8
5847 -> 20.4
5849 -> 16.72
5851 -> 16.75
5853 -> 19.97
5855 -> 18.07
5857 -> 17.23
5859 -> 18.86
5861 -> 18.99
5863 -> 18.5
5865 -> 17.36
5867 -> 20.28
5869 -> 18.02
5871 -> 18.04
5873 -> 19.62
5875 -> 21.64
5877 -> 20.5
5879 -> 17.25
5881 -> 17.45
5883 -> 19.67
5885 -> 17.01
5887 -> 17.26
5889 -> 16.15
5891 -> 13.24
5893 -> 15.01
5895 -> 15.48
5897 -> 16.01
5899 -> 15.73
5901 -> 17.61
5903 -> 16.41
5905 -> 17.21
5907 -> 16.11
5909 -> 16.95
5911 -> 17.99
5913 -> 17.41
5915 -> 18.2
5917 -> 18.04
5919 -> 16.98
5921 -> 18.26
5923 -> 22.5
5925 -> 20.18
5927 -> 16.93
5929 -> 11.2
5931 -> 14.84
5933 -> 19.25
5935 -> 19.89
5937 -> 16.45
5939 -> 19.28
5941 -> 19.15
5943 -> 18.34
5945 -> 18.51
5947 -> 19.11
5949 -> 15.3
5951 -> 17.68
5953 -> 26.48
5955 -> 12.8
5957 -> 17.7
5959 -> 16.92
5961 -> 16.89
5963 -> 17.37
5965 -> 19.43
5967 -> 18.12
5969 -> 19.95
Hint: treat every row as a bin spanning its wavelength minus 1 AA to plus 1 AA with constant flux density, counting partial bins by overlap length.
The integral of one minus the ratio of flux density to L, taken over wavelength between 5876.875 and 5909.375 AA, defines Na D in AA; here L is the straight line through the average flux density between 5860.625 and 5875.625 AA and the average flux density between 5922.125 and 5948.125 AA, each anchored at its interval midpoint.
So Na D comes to 3.48 AA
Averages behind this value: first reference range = 19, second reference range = 18.1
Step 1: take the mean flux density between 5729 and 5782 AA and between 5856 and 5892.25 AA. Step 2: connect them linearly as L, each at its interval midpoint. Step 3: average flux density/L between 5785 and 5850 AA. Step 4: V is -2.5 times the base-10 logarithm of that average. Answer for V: -0.03 mag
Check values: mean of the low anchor 18.4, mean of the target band 18.7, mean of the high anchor 18.1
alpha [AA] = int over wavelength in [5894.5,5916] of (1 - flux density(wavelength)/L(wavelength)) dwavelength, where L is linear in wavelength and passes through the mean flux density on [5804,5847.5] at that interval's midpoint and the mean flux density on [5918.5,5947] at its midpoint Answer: 1.65 AA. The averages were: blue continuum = 18.9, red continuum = 18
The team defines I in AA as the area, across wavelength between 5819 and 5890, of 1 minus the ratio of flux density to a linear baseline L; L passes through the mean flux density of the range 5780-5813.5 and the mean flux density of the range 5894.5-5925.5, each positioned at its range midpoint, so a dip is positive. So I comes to -3.42 AA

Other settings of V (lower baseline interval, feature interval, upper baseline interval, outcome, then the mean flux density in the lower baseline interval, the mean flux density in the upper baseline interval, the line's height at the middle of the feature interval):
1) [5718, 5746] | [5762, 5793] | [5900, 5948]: 0.03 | 18.6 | 17.8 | 18.4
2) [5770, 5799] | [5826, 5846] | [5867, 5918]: -0.07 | 17.7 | 17.4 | 17.6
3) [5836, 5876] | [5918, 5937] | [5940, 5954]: 0.08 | 18.8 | 19.2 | 19.1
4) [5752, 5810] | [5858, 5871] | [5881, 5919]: -0.08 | 18.3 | 16.8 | 17.2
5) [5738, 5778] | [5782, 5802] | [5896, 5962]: 0.03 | 18.6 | 17.6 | 18.4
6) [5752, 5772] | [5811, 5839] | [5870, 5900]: -0.06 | 18.9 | 17.3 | 18.1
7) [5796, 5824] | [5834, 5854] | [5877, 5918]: -0.03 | 18.9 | 16.9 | 18.1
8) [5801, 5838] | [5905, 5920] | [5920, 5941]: 0.05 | 19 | 17.9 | 18.1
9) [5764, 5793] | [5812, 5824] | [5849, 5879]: -0.06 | 17.7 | 18.7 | 18.2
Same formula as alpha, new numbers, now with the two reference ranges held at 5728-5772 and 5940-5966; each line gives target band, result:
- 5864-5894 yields 0.65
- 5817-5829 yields -0.75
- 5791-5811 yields -0.42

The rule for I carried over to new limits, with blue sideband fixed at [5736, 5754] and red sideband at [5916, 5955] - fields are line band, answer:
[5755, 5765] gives -0.5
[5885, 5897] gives 1.7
